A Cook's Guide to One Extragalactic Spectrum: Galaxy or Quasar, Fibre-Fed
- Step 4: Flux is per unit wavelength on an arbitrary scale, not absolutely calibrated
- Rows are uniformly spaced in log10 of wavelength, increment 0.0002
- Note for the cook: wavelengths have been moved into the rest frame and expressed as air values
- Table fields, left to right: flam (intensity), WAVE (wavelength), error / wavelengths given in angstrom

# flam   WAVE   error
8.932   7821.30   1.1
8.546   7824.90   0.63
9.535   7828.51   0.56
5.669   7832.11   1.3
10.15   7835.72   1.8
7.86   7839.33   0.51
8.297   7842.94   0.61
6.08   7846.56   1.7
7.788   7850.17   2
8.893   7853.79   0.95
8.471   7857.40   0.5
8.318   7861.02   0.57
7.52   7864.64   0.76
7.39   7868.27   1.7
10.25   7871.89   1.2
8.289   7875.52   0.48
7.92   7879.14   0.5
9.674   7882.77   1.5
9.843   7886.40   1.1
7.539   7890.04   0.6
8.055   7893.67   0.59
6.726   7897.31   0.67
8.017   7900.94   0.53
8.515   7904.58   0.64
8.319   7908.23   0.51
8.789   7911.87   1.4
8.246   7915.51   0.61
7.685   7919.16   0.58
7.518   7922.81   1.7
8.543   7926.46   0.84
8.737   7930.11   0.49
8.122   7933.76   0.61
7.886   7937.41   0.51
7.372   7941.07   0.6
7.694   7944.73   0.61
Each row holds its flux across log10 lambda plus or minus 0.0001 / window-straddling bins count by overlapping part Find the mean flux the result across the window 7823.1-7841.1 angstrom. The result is 8.35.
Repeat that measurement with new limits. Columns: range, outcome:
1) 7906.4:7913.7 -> 8.55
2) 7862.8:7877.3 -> 8.36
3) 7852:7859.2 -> 8.69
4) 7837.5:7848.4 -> 7.42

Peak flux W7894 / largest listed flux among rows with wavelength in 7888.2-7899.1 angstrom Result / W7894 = 8.055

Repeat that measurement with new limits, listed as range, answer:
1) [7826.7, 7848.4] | 10.15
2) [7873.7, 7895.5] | 9.843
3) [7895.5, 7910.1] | 8.515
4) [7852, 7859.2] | 8.893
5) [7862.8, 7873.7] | 10.25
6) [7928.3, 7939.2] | 8.737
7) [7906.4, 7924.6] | 8.789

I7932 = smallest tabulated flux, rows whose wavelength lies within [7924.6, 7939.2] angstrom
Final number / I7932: 7.886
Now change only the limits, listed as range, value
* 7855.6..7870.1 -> 7.39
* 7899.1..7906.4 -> 8.017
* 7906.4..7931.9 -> 7.518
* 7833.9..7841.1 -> 7.86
